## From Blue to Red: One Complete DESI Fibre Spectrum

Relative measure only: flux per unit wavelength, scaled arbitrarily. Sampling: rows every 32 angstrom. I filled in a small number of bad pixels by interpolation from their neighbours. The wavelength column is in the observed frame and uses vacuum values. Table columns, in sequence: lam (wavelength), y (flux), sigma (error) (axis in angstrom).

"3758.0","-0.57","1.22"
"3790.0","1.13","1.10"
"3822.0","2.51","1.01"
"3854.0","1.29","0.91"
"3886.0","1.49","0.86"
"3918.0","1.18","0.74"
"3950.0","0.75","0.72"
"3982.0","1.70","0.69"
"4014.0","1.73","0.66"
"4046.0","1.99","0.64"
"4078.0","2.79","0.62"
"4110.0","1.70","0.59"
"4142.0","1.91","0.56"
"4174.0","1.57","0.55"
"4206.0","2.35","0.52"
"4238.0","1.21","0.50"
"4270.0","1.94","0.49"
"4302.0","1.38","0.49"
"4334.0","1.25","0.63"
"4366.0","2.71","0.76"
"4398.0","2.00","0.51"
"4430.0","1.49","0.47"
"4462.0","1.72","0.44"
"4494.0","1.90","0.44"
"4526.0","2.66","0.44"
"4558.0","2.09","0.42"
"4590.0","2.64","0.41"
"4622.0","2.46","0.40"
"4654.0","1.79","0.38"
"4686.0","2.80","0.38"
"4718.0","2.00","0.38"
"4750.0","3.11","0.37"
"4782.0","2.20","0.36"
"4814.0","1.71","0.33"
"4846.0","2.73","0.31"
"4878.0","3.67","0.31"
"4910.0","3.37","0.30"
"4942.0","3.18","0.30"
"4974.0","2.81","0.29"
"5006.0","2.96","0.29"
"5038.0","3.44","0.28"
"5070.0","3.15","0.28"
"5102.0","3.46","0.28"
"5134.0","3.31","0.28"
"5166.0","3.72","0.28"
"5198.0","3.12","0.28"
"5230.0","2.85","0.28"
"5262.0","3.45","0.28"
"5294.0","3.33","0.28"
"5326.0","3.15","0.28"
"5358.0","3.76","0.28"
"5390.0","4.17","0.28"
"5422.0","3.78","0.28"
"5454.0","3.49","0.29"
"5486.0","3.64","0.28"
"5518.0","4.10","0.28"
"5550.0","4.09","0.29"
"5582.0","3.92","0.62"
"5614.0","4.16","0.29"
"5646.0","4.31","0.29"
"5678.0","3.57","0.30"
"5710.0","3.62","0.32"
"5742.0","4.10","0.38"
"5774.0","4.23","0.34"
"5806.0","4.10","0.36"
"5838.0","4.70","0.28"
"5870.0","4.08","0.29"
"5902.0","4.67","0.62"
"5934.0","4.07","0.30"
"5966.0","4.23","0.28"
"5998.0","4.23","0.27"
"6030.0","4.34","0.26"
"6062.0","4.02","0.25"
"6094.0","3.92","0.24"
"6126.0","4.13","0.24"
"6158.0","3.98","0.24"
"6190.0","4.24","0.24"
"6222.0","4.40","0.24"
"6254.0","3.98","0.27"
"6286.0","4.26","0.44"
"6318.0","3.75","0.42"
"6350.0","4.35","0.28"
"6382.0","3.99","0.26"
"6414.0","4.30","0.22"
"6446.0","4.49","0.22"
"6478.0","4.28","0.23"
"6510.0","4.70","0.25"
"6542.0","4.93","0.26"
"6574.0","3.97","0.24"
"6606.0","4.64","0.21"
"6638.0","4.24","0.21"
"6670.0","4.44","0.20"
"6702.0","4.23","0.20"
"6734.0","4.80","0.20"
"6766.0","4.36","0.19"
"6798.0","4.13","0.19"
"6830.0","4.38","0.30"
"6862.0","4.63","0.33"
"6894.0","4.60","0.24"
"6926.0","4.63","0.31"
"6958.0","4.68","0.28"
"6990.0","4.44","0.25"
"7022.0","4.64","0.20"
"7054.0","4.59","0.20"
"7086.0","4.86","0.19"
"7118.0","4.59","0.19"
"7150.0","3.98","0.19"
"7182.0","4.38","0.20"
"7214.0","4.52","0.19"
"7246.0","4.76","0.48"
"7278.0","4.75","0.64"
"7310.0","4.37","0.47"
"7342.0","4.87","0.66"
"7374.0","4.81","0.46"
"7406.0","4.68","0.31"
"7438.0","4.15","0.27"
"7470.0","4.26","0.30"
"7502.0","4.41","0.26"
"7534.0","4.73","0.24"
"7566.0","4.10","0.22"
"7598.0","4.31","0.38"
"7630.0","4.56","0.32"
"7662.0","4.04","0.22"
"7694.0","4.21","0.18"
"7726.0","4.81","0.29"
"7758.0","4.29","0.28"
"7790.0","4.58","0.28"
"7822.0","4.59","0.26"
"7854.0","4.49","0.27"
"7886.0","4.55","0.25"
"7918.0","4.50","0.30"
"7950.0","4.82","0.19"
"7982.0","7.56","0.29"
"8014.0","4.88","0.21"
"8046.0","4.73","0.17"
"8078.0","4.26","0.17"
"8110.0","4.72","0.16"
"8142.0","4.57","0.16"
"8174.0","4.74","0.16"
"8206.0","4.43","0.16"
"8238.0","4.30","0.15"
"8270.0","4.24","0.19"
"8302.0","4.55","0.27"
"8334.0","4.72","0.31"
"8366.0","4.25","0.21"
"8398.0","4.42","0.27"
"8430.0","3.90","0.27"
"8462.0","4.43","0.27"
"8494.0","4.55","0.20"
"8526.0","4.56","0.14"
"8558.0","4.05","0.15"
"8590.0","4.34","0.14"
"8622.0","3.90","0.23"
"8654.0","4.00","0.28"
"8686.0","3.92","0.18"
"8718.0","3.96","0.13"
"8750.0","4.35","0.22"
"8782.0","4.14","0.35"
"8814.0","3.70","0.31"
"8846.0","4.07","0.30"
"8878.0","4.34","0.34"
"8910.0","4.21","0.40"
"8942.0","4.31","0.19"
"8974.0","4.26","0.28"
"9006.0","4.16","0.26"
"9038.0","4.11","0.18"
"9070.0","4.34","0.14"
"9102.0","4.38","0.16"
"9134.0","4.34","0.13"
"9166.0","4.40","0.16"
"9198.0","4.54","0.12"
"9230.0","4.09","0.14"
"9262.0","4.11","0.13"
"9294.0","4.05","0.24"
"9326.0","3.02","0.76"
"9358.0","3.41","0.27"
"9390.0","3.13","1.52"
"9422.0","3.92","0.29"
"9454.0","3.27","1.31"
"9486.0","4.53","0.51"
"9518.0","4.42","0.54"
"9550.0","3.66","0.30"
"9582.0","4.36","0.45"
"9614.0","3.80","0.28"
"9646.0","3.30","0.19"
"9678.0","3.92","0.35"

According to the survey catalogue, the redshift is 0.214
